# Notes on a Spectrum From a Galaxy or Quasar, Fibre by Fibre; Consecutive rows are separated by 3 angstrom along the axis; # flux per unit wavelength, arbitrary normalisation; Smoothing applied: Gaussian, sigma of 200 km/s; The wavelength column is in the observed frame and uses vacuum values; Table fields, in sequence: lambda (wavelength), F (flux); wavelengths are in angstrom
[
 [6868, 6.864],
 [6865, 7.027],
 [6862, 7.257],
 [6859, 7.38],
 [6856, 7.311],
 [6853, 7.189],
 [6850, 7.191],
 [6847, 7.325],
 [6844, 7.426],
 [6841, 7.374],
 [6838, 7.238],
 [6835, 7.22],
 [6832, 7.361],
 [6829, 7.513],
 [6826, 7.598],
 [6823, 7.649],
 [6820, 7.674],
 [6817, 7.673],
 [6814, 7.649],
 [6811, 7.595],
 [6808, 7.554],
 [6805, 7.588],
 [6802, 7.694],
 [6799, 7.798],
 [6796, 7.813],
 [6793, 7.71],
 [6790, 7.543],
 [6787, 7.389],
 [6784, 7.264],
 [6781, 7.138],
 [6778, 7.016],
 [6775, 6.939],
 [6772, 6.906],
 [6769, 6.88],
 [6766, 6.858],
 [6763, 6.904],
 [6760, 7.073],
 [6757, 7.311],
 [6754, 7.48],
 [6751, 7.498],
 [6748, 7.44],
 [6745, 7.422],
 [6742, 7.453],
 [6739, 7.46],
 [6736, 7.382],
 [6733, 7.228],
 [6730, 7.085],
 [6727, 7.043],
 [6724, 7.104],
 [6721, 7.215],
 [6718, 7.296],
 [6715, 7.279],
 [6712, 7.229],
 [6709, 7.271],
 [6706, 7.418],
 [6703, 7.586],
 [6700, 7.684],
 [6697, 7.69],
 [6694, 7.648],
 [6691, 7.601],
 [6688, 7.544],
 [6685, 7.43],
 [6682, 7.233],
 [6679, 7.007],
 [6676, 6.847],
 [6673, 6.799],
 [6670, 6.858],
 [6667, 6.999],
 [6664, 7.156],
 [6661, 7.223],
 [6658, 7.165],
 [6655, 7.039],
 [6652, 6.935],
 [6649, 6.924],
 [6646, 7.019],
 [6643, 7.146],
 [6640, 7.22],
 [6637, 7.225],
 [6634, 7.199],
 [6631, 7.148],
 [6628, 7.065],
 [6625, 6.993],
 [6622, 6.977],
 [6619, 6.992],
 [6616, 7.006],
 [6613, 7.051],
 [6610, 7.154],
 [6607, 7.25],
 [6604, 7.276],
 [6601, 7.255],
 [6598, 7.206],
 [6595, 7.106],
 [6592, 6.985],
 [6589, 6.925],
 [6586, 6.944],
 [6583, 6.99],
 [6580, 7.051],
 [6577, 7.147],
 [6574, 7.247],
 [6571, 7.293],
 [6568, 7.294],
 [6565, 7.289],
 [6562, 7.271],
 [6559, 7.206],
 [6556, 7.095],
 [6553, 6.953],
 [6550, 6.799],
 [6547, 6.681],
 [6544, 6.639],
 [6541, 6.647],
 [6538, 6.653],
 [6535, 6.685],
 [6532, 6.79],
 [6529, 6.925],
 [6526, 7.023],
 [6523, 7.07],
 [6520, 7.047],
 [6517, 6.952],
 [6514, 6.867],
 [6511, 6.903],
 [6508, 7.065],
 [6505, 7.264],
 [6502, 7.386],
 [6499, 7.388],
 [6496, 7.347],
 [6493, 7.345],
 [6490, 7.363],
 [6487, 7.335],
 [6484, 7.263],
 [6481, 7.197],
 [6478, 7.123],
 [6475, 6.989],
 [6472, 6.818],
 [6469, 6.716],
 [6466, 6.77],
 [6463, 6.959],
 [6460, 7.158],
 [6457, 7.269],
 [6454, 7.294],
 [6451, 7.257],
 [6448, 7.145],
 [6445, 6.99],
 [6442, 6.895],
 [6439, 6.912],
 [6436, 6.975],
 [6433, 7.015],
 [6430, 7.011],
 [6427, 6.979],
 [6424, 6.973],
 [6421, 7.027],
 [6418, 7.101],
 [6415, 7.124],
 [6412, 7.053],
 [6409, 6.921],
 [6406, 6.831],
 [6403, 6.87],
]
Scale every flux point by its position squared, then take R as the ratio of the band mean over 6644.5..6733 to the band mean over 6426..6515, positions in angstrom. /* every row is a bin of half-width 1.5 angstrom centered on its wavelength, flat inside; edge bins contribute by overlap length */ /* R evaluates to 1.1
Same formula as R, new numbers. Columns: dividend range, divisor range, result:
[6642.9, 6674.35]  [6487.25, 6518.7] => 1.02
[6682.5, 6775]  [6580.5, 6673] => 1.06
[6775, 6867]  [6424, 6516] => 1.16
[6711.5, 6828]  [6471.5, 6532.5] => 1.12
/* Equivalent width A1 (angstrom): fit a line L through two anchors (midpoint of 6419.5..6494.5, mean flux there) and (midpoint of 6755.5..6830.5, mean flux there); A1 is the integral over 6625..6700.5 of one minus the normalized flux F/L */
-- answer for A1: 0.9 angstrom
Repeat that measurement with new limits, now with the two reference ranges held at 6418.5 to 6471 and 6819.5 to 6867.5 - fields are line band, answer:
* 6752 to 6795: 0.6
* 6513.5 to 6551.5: 1.4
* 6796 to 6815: -0.9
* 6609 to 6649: 0.5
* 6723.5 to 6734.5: 0.2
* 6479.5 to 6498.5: -0.7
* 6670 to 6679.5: 0.4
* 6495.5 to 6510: -0.4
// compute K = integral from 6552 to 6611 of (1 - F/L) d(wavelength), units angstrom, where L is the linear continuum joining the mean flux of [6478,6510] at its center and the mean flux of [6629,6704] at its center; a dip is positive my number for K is 0.8 angstrom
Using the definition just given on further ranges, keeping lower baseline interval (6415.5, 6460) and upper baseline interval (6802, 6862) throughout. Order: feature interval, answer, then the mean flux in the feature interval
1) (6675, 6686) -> 0.26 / 7.13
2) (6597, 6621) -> 0.29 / 7.14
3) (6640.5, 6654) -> 0.46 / 7.02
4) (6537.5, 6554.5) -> 1.04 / 6.73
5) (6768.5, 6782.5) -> 0.78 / 6.98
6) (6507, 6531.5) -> 0.59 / 6.97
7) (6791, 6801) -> -0.46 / 7.76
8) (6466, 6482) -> 0.35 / 6.94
